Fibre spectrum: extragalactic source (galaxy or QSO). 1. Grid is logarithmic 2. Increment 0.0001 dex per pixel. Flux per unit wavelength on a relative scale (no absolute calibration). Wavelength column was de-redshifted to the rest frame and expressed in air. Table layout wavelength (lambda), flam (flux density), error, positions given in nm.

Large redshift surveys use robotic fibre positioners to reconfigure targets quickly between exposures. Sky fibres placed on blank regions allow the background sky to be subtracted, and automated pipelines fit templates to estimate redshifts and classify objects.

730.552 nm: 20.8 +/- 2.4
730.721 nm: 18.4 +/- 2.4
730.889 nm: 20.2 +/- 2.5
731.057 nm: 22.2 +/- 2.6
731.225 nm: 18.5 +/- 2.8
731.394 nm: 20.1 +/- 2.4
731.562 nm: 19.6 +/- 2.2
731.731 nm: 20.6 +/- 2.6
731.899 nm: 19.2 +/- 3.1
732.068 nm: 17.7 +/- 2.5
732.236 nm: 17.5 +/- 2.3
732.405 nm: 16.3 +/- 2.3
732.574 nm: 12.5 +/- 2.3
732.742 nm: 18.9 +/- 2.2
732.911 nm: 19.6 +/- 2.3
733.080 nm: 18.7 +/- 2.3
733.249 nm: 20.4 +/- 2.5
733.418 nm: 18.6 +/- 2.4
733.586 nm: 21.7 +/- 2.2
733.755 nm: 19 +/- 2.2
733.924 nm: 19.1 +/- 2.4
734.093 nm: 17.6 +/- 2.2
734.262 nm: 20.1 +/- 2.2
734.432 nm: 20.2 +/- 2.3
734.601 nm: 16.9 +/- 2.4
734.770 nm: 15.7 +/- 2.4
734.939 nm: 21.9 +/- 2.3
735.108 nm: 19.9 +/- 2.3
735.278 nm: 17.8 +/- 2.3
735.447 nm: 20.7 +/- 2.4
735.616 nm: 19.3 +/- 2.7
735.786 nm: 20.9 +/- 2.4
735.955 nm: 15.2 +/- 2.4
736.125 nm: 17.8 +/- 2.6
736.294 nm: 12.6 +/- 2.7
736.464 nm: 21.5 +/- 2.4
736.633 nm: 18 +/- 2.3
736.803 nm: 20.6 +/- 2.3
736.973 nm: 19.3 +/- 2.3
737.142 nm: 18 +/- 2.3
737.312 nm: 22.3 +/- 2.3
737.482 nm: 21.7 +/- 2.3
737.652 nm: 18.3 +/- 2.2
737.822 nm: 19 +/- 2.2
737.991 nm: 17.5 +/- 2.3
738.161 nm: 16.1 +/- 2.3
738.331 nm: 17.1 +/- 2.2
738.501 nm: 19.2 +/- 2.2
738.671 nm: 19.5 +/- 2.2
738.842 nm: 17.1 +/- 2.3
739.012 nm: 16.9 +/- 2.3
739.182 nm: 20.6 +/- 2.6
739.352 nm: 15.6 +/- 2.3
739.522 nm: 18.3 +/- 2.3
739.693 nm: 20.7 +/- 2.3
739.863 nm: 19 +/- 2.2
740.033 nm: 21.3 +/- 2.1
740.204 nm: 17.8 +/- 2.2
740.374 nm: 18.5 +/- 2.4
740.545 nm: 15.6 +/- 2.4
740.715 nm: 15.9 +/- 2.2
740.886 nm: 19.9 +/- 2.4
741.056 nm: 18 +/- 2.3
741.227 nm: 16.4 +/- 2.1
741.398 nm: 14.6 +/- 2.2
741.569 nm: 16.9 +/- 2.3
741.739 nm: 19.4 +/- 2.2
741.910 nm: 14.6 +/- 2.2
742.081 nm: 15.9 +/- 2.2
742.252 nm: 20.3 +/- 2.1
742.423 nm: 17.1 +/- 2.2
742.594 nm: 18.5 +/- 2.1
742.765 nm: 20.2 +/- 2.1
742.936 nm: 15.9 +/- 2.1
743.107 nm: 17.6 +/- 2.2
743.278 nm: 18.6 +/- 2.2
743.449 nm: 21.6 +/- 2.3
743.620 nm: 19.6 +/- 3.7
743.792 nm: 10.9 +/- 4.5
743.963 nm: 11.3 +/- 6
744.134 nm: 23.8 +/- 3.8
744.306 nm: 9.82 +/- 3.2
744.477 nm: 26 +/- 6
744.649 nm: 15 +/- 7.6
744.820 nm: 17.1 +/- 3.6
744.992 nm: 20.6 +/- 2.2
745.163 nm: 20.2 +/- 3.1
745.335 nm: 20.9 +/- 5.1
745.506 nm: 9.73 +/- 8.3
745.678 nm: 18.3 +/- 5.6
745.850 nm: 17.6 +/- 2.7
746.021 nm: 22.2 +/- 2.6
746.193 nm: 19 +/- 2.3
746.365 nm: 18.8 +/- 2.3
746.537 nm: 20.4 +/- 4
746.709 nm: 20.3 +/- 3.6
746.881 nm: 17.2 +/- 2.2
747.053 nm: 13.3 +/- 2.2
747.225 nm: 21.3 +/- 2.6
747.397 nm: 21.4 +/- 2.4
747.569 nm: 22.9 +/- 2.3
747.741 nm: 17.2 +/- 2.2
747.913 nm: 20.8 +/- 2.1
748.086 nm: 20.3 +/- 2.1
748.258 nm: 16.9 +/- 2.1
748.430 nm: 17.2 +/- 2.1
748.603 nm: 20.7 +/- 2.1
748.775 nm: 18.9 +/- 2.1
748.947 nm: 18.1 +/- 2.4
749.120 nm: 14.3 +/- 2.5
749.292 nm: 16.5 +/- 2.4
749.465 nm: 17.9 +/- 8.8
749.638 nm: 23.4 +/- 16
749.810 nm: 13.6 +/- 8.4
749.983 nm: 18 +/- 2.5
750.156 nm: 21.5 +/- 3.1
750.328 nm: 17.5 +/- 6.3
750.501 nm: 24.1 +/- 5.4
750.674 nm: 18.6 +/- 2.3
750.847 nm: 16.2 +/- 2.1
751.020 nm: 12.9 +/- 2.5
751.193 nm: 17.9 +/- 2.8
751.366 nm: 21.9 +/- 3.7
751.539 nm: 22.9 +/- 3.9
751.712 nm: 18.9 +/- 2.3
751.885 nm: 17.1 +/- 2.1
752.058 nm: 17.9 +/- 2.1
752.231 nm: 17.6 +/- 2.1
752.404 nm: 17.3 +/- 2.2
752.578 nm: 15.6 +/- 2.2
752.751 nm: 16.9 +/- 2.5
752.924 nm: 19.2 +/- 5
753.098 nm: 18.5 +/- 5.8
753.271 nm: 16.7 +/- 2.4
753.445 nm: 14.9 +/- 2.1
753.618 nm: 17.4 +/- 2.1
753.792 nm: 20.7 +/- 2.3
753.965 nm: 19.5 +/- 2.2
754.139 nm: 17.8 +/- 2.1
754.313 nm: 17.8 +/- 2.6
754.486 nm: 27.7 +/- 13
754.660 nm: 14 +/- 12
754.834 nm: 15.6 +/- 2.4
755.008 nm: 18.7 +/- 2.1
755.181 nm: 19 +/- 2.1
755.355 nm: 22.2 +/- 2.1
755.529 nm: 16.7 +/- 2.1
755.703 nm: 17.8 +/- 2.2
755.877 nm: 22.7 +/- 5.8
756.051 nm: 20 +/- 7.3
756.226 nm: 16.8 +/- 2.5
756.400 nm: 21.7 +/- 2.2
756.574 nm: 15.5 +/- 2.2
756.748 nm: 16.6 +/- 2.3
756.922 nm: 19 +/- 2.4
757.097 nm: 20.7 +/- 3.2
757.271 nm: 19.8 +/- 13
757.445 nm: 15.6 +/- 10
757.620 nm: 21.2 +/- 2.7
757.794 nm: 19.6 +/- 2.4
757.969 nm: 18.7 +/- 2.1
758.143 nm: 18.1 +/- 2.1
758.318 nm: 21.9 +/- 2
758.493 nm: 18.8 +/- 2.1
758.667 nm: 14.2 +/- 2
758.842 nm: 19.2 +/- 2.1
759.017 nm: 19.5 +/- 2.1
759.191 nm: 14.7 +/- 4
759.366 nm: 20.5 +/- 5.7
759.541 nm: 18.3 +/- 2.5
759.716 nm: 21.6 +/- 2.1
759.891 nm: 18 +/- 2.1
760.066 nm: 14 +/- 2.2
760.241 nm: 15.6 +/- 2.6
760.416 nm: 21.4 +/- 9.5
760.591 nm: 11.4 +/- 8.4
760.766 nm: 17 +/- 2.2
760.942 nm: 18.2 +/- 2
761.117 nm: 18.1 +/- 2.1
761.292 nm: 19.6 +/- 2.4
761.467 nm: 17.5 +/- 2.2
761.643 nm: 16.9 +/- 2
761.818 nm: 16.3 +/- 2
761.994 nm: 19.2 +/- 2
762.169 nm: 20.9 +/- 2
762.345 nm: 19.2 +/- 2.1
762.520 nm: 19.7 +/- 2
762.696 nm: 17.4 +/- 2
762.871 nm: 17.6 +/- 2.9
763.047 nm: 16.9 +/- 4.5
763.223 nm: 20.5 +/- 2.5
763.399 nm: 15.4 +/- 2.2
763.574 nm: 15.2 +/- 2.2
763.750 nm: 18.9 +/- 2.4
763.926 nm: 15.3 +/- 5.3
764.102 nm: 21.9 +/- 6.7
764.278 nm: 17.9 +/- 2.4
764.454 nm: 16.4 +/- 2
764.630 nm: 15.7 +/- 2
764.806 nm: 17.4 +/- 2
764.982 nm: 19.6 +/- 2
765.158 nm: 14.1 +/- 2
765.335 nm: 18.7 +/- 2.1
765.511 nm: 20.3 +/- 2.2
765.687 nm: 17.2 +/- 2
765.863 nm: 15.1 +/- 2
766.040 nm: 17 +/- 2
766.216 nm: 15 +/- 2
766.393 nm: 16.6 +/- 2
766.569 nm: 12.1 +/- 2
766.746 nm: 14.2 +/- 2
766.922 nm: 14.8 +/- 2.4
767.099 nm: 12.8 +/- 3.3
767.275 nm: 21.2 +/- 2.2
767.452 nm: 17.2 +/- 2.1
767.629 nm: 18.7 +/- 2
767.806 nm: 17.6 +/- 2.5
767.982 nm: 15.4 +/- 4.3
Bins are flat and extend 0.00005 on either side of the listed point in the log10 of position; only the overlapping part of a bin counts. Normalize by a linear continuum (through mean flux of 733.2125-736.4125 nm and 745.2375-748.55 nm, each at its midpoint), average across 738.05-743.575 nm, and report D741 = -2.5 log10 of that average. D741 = 0.045 mag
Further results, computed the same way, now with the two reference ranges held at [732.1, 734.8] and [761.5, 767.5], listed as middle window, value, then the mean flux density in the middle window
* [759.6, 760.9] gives 0.018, 17.1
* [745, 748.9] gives -0.064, 18.9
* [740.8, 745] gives 0.029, 17.5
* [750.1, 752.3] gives -0.068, 18.8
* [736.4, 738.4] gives -0.053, 19.1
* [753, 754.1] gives -0.021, 17.9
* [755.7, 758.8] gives -0.083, 18.8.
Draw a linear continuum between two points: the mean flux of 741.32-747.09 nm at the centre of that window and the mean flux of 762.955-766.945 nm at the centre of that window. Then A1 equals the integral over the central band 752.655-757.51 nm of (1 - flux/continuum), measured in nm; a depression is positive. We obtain -0.360 nm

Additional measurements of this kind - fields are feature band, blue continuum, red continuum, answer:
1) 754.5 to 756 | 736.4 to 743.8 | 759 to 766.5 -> -0.09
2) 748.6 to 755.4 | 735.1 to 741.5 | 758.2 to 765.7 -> -0.10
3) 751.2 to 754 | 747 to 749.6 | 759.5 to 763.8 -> 0.02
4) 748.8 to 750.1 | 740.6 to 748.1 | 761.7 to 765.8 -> 0.03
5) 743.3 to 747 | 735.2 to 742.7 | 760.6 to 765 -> 0.01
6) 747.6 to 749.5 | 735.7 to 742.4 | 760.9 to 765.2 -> -0.02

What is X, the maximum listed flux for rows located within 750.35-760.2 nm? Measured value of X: 27.7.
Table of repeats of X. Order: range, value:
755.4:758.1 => 22.7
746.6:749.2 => 22.9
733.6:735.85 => 21.9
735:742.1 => 22.3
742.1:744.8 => 26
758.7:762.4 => 21.6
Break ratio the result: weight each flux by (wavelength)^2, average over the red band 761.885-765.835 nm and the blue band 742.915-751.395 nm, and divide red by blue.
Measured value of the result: 1.0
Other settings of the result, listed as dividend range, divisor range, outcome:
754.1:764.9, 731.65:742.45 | 1.06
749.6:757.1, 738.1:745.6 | 1.08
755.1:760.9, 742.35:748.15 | 1.04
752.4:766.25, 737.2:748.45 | 1.04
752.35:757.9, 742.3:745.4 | 1.06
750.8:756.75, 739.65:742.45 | 1.07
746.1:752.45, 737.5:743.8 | 1.06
